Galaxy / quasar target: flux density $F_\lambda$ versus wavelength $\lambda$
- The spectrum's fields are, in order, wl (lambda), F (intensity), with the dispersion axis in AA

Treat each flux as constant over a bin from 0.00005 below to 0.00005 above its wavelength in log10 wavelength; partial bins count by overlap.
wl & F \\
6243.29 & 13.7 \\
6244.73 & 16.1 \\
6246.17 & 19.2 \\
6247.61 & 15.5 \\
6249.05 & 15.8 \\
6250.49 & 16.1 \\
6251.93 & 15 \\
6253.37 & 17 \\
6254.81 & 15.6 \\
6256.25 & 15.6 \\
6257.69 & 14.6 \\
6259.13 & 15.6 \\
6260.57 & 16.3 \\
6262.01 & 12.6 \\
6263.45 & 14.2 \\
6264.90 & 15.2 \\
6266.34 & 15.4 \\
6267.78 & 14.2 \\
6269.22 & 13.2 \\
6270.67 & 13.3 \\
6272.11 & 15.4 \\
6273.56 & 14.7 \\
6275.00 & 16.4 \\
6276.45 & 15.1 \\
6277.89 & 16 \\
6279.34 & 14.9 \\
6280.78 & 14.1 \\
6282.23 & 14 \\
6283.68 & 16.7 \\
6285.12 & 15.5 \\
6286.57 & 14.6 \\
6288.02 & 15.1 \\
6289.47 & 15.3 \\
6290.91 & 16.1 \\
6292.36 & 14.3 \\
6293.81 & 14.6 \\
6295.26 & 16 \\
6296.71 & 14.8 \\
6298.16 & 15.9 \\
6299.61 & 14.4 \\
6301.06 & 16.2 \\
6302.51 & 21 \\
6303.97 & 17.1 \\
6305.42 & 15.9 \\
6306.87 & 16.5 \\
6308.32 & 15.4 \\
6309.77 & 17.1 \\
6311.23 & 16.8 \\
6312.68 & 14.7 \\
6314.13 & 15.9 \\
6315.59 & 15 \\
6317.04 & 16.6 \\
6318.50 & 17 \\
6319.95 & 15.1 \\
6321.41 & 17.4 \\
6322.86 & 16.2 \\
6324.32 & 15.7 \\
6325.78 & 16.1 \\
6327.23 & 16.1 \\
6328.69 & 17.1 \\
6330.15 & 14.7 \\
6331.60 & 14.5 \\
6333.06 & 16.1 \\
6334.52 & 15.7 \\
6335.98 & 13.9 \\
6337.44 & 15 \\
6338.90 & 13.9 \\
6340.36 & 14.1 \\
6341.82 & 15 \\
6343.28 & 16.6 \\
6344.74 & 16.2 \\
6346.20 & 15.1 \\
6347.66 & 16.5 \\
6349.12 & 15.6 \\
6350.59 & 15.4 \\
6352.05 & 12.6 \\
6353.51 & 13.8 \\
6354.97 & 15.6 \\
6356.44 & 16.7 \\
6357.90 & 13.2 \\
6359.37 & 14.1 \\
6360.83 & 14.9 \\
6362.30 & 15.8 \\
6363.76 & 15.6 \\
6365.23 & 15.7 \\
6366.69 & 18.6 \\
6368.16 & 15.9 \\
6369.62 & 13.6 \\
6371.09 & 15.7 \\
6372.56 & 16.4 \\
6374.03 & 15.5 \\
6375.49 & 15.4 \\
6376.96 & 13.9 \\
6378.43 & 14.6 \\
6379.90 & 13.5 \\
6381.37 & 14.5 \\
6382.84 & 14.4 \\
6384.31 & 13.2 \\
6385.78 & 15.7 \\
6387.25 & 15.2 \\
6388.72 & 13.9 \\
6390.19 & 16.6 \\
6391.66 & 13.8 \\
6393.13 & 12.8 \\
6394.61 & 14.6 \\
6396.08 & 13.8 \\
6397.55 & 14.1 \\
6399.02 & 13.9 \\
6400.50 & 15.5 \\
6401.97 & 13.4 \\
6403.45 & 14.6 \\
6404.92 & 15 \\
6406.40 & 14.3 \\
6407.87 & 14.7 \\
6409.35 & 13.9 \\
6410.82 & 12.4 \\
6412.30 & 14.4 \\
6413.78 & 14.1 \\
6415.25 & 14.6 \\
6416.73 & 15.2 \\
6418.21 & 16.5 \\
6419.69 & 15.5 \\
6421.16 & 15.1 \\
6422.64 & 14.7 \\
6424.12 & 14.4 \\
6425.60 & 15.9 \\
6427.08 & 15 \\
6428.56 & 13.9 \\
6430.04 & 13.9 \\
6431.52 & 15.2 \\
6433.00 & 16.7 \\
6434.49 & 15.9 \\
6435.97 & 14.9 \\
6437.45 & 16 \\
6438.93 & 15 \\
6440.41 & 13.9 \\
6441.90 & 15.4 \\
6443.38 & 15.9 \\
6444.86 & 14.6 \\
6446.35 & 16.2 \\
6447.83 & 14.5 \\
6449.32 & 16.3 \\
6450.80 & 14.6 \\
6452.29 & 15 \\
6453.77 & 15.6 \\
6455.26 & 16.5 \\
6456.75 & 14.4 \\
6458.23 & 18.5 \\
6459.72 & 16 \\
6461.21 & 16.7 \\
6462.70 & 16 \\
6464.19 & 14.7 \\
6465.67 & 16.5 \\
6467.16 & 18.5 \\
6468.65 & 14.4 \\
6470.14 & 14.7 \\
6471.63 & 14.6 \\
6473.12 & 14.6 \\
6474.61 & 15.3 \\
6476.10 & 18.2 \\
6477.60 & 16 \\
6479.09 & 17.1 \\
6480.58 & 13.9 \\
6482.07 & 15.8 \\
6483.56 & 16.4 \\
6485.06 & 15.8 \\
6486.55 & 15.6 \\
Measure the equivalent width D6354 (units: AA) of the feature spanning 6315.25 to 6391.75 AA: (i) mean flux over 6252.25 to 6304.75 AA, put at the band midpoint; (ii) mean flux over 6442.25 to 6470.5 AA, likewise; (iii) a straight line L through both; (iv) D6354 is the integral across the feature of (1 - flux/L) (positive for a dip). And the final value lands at 1.1 AA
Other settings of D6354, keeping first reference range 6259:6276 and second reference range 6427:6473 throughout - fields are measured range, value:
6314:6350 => -1.6 AA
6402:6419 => 0.9 AA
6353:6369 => -0.4 AA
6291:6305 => -1.1 AA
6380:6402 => 1.2 AA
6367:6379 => -0.1 AA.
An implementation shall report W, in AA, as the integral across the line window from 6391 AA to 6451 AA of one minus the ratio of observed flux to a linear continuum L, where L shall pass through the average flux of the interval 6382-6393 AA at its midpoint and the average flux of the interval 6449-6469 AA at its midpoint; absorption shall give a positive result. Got 1.9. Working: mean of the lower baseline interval 14.6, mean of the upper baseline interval 16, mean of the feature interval 14.8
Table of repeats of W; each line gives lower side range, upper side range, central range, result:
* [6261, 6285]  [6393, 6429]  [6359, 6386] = -1.0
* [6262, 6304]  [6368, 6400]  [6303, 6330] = -2.2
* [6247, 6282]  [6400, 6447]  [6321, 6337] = -0.8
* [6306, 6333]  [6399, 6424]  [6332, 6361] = 1.1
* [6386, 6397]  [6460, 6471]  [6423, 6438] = 0.1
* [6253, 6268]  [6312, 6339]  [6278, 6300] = 0.3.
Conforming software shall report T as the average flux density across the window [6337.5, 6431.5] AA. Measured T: 14.8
